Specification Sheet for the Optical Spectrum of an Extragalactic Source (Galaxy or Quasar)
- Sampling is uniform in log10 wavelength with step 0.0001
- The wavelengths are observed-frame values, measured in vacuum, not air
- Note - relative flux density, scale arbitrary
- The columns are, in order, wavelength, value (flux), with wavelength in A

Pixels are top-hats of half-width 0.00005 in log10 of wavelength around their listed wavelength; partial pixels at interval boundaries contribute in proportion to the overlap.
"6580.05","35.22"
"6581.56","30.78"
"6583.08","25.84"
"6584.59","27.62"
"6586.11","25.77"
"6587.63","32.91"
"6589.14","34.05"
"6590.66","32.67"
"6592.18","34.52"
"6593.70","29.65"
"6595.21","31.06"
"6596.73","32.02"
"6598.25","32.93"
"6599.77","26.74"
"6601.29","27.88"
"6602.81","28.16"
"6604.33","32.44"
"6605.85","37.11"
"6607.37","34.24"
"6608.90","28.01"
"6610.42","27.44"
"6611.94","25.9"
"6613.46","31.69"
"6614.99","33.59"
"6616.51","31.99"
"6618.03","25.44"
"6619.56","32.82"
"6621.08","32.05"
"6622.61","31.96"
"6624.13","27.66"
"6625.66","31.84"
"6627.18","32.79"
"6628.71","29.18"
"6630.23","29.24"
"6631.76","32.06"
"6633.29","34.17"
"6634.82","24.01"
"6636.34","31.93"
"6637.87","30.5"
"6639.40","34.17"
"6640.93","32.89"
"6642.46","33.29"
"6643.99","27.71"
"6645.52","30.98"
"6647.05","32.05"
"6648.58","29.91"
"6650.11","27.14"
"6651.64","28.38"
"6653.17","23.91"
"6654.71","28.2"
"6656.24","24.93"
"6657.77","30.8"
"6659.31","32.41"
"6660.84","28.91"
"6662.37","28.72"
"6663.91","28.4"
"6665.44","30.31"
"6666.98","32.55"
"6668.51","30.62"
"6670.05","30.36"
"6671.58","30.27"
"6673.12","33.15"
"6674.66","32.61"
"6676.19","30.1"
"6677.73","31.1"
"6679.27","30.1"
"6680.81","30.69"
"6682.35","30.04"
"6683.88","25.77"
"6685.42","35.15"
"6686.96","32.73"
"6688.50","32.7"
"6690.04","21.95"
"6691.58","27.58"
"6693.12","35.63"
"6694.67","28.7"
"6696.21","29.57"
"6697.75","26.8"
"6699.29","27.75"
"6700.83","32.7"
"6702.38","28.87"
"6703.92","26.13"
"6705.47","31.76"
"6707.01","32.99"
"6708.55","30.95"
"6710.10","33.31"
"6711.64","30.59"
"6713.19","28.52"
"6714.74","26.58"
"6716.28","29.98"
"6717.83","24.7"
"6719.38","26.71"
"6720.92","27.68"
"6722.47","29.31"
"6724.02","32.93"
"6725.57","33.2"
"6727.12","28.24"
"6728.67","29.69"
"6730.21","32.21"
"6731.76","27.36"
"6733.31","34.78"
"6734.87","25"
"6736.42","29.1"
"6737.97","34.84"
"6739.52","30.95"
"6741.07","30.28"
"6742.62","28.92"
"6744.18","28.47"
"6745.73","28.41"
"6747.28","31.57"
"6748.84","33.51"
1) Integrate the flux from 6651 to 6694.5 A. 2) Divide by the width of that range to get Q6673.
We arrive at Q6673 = 29.9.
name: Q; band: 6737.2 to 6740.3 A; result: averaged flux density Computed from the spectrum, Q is 32.9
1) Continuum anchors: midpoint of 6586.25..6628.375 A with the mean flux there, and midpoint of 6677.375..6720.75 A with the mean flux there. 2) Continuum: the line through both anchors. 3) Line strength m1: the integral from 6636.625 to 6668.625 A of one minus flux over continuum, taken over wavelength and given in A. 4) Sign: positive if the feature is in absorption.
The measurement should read 0.5 A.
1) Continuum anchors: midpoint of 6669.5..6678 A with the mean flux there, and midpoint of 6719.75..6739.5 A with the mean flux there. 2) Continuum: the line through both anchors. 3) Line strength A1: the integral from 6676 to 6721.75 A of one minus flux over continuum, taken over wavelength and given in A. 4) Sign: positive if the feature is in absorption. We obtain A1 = 1.9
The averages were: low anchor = 31.3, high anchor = 30.3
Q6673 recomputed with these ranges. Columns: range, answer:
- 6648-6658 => 27.4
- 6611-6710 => 30.2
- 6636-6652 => 30.8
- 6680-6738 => 29.8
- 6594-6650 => 30.7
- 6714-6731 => 29.2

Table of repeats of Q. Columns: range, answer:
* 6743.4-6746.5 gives 28.4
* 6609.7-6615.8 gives 29.7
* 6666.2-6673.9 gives 31.4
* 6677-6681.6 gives 30.6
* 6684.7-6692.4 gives 30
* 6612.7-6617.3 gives 32.4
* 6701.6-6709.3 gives 30.1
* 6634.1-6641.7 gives 30.8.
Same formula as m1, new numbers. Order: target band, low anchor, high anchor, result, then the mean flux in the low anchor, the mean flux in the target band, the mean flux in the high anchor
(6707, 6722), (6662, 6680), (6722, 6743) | 0.78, 30.7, 29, 30.5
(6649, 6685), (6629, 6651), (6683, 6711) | 0.93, 30.7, 29.6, 30.1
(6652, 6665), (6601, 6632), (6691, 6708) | 0.83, 30.7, 28.3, 29.9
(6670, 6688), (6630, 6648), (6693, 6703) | -0.57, 31.1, 31.1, 29.6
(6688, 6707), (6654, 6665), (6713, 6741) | 0.02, 29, 29.3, 29.6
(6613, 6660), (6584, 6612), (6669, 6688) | 0.86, 30.7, 30.3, 31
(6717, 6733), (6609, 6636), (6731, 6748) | 0.33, 30.2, 29.4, 30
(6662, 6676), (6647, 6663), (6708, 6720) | -1.08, 28.5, 30.8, 28.9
